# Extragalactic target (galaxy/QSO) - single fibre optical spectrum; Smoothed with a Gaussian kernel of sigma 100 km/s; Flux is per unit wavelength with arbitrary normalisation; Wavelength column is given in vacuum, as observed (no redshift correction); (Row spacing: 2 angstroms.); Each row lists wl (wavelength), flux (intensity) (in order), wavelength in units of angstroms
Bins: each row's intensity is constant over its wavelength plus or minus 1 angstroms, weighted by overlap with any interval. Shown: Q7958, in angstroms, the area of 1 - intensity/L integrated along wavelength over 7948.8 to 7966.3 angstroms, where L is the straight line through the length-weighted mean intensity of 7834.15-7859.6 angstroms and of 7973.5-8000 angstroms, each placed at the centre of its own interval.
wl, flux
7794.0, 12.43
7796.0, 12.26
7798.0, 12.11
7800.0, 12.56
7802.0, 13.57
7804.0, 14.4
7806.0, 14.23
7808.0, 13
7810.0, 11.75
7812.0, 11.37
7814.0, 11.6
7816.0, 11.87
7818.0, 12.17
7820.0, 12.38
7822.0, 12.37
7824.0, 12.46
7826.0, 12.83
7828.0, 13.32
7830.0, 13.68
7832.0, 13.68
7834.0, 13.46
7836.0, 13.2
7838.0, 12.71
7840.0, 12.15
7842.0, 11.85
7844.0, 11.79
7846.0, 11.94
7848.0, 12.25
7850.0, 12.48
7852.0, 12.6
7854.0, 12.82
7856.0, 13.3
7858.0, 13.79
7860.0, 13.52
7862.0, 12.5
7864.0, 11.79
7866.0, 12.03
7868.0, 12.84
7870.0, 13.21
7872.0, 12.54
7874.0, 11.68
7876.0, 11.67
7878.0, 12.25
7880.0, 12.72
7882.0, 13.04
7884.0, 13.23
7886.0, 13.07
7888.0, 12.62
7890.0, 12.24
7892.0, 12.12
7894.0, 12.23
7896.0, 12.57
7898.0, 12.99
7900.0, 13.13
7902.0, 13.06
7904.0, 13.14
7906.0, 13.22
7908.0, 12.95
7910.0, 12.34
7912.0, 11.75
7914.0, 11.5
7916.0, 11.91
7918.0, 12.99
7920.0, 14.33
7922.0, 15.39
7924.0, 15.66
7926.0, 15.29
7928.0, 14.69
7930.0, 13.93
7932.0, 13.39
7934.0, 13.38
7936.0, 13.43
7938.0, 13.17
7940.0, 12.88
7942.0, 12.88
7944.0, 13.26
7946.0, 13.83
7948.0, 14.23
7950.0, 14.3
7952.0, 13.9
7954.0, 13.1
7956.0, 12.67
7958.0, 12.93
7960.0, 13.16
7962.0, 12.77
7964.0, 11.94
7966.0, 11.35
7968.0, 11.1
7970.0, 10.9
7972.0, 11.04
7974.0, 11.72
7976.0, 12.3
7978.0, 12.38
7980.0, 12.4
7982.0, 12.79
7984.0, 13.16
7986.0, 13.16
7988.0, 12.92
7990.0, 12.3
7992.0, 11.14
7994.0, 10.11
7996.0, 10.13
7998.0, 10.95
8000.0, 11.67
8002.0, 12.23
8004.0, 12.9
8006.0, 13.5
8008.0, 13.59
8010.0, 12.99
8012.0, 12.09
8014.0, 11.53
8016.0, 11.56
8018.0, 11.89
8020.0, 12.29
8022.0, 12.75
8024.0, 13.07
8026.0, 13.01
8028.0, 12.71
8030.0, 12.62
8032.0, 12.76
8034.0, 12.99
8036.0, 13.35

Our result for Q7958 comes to -1.3 angstroms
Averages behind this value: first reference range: 12.6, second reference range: 12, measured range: 13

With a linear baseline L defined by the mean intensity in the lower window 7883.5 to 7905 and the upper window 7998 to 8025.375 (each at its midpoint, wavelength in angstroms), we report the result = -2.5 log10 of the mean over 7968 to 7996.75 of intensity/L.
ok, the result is 0.06 mag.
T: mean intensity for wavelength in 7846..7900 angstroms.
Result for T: 12.6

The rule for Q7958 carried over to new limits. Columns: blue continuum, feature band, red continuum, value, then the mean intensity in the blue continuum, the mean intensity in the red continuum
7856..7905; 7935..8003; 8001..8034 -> 1.2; 12.7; 12.6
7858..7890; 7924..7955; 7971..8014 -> -3.6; 12.6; 12.2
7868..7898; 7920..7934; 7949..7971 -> -2.3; 12.5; 12.6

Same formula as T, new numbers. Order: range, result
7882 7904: 12.8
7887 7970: 13.1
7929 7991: 12.8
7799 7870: 12.7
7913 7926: 13.8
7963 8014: 12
